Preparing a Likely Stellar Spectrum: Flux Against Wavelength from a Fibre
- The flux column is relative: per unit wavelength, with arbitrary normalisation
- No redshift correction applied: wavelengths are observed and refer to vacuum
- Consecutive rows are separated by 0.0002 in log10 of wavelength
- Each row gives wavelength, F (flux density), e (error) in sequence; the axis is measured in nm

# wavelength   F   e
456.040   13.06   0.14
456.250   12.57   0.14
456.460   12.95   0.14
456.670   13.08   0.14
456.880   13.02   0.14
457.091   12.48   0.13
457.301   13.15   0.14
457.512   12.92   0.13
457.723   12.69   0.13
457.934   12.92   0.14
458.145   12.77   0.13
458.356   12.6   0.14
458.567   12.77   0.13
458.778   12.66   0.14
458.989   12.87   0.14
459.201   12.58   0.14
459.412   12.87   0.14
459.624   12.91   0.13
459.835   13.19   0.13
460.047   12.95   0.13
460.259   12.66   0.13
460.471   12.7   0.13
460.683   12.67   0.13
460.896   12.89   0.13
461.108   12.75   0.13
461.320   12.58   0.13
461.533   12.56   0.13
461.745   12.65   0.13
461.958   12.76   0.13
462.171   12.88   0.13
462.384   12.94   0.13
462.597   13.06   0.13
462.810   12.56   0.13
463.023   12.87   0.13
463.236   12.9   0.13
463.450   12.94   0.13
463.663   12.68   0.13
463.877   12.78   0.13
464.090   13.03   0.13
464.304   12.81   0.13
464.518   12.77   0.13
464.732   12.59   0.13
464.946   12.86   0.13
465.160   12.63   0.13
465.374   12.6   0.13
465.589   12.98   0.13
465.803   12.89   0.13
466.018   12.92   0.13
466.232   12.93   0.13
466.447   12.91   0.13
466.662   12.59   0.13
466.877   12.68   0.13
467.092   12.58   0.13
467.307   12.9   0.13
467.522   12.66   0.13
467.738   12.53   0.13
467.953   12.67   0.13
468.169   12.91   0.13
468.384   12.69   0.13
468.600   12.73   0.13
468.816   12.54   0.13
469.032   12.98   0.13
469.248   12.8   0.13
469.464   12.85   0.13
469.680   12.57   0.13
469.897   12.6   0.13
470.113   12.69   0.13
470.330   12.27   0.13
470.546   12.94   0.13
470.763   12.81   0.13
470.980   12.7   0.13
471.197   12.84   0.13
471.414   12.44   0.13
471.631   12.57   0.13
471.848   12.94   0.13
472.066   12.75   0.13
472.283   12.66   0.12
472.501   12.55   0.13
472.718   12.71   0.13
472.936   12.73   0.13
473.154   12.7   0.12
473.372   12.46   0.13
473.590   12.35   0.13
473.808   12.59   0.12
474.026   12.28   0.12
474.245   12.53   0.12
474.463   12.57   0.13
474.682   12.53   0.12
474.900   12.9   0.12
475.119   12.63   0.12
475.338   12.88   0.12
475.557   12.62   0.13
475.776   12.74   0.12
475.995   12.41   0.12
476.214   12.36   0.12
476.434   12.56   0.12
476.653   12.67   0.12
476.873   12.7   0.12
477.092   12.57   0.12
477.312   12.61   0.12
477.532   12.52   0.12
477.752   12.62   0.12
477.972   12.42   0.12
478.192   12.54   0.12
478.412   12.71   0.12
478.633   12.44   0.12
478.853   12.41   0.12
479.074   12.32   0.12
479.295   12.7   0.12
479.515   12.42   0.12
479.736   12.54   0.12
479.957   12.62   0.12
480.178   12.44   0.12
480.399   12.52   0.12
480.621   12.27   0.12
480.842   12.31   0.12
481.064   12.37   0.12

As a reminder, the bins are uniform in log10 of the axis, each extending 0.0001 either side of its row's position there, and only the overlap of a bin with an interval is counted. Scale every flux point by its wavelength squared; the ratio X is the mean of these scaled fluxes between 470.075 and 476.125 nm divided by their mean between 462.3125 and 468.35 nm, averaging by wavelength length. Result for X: 1.0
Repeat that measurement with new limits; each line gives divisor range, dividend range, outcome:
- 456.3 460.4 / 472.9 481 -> 1.06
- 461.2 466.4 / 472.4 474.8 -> 1.02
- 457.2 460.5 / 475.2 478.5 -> 1.06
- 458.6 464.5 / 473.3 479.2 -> 1.04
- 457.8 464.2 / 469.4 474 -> 1.03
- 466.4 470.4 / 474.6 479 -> 1.03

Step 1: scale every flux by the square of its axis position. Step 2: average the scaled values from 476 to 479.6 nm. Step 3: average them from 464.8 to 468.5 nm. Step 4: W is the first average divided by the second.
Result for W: 1.03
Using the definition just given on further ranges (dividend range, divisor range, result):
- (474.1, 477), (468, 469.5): 1.02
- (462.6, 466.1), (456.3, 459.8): 1.03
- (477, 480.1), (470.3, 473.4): 1.02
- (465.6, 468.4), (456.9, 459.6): 1.04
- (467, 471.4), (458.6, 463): 1.03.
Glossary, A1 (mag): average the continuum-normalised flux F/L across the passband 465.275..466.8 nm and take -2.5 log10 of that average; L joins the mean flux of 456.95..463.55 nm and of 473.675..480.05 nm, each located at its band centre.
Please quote -0.01 mag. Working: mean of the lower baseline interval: 12.8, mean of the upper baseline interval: 12.6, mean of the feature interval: 12.8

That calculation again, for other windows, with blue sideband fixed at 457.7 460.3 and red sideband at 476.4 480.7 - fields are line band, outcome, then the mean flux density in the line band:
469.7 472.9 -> -0.003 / 12.7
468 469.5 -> -0.009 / 12.8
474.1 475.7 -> -0.006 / 12.7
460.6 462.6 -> 0.002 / 12.8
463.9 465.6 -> -0.004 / 12.8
